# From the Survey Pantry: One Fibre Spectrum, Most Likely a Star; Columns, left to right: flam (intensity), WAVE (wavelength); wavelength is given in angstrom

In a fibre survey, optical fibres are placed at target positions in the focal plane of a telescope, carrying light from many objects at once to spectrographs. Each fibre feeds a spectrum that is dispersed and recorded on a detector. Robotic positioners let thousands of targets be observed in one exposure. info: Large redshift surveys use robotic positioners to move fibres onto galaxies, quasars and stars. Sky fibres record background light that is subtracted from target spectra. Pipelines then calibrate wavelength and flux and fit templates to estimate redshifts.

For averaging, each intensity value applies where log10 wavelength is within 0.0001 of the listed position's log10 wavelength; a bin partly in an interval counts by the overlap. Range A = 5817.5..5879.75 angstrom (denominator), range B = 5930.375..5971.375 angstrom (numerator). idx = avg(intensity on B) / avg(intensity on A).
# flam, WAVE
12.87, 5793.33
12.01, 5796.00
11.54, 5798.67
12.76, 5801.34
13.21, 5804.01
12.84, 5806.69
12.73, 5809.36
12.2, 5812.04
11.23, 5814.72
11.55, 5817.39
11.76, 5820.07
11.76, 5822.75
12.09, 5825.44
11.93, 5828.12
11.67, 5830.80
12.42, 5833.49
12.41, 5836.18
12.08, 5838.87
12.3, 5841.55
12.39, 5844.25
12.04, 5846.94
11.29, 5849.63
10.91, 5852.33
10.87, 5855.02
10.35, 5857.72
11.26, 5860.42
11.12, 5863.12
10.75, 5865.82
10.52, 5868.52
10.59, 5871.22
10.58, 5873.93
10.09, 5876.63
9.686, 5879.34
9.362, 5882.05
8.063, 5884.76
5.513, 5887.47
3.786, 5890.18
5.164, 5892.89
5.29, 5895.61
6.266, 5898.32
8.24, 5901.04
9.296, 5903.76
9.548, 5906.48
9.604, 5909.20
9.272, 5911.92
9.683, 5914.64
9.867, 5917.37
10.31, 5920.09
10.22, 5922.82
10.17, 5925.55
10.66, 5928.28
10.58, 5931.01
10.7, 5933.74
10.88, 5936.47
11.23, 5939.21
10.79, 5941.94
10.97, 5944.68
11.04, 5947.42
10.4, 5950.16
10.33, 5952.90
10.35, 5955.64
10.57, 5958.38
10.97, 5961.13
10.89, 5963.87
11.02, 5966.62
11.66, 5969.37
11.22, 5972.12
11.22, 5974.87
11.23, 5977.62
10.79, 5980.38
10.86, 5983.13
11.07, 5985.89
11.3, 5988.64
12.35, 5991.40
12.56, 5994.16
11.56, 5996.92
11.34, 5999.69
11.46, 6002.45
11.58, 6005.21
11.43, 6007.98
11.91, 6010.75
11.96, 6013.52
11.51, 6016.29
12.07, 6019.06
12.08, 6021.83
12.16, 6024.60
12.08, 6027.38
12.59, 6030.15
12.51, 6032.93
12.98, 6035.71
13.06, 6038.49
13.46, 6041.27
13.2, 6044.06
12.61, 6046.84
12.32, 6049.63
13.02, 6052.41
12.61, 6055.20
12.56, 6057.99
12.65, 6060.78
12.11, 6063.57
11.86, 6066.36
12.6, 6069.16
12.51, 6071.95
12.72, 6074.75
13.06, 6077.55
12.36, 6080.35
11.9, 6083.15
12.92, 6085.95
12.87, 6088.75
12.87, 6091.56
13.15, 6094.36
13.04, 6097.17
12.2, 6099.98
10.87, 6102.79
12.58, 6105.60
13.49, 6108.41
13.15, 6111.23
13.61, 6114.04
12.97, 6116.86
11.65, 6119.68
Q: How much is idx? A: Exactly 0.95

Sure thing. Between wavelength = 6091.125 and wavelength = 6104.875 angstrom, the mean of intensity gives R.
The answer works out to 12.4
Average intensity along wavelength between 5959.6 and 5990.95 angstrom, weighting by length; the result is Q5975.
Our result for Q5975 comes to 11.1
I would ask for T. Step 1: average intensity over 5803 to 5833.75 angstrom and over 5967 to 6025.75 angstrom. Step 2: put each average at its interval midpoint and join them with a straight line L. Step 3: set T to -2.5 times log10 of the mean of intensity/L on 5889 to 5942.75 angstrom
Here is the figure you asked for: 0.284 mag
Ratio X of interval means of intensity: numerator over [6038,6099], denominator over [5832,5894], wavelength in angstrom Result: 1.25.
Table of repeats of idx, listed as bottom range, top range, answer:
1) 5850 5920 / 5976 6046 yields 1.32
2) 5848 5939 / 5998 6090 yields 1.31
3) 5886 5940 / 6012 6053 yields 1.42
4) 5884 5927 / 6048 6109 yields 1.54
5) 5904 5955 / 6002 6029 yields 1.15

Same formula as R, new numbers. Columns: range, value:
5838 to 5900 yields 9.54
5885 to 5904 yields 6.15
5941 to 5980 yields 10.9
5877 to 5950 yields 9.12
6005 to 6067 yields 12.4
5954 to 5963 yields 10.6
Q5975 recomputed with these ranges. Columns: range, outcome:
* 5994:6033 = 11.9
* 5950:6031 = 11.4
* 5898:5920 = 9.18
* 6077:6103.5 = 12.6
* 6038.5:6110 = 12.6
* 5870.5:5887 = 9.47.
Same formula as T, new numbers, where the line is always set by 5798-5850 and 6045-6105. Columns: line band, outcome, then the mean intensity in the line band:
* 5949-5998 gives 0.11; 11.1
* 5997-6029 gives 0.06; 11.8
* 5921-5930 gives 0.19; 10.4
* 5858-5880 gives 0.15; 10.6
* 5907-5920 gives 0.26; 9.68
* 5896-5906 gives 0.49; 7.82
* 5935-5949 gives 0.13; 11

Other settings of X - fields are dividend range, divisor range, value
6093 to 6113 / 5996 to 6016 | 1.09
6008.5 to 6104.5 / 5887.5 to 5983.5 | 1.27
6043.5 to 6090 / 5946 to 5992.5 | 1.14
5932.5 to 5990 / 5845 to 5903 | 1.19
